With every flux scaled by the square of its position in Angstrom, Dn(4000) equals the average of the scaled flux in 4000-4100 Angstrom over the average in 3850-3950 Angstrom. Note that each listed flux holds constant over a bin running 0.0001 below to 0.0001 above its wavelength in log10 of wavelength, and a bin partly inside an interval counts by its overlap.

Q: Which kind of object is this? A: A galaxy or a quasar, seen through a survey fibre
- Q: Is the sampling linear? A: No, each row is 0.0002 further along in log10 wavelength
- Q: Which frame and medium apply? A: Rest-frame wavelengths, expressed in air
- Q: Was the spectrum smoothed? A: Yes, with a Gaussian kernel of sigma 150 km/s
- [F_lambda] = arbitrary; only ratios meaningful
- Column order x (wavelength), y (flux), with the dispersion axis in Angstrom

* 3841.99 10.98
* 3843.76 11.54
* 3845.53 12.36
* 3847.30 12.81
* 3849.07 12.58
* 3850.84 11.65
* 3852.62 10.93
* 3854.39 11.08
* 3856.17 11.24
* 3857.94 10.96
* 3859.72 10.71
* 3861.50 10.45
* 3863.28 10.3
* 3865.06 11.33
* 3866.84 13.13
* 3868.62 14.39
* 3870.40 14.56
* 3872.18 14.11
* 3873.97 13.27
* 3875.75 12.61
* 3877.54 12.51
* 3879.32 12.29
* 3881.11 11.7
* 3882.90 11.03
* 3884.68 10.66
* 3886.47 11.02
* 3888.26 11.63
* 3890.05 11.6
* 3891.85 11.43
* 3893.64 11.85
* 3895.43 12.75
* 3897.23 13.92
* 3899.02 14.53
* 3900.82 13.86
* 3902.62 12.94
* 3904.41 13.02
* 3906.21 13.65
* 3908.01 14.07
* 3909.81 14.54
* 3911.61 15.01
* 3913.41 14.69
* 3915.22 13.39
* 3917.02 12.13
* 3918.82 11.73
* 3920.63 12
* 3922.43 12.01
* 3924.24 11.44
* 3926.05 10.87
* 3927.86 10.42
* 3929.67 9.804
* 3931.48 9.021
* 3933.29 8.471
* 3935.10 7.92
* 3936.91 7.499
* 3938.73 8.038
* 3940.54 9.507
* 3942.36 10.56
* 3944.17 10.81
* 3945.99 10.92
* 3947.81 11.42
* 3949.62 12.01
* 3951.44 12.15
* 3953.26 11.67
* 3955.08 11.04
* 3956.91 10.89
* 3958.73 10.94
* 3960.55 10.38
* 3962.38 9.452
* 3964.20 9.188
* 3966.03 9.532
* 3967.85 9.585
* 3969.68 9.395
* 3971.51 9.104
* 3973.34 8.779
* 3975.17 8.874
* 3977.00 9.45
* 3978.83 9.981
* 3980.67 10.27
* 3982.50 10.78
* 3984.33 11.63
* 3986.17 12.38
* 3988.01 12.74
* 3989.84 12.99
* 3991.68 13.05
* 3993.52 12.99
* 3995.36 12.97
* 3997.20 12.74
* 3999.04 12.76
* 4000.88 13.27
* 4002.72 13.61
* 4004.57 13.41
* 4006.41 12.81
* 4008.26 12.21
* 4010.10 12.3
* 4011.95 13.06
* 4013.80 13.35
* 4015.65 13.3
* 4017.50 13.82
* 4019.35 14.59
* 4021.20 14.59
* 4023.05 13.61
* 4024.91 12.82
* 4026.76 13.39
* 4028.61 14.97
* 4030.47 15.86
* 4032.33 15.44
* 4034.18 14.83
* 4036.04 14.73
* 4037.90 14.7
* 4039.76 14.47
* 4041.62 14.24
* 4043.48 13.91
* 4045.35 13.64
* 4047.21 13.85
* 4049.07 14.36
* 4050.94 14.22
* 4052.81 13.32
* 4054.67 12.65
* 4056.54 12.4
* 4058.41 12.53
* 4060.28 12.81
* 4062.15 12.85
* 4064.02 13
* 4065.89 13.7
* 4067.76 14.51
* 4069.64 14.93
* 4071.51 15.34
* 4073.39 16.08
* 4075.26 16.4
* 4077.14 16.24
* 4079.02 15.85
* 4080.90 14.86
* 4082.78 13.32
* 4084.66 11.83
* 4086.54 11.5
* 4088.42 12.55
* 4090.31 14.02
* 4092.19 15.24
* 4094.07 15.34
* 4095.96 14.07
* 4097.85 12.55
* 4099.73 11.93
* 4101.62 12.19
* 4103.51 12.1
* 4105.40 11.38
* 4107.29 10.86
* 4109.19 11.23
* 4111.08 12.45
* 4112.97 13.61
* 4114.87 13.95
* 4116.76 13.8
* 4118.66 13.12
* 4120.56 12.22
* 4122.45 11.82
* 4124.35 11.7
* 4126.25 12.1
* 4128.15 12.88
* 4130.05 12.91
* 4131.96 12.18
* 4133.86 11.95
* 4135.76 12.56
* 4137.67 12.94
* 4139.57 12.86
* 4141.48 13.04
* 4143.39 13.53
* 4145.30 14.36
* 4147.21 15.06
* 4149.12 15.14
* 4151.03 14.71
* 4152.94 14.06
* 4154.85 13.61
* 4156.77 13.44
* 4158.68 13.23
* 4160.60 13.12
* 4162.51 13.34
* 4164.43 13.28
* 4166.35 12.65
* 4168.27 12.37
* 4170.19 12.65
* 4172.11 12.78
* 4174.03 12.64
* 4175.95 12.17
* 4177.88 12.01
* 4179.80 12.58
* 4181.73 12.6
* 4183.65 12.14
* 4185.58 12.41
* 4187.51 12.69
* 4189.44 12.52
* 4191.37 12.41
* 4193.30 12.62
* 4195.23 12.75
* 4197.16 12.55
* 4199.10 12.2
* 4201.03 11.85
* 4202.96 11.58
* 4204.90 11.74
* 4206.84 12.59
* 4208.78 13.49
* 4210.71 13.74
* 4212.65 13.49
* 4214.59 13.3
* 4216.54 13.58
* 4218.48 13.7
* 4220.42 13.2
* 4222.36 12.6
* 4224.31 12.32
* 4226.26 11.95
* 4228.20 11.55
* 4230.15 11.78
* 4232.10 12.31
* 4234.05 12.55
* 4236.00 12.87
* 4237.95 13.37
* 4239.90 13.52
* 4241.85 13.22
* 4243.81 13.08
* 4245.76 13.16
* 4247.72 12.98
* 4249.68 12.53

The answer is 1.3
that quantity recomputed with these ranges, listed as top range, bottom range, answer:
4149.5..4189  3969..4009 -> 1.21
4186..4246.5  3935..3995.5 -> 1.36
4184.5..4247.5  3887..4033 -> 1.21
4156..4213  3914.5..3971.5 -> 1.37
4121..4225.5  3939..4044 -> 1.16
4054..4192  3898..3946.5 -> 1.26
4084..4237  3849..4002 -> 1.25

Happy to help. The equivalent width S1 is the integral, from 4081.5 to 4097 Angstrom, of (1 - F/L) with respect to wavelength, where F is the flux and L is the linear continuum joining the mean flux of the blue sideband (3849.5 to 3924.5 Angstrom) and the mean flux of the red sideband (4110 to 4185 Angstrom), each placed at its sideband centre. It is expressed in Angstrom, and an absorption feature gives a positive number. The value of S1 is -0.8 Angstrom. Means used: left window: 12.4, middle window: 13.5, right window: 13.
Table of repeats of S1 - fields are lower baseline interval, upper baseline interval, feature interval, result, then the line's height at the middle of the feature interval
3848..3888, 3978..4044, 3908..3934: 1.1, 12.4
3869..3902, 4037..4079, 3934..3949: 4.0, 13.1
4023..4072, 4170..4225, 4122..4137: 1.1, 13.2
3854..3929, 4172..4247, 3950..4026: 4.3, 12.5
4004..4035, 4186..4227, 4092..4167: 0.6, 13.2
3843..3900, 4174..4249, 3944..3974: 4.4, 12.2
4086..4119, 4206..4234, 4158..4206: 1.2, 12.8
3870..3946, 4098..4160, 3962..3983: 4.6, 12.2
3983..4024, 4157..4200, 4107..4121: 0.0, 12.8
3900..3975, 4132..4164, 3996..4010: -1.3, 11.8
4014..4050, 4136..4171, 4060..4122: 1.8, 13.9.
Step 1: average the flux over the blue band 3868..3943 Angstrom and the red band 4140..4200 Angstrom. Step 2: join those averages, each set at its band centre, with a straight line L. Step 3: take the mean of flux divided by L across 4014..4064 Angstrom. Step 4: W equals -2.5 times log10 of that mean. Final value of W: -0.11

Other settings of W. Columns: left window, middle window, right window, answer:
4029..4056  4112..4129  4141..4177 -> 0.07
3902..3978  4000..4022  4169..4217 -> -0.17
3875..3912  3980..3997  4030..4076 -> 0.11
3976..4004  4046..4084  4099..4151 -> -0.14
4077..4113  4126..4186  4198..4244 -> -0.01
